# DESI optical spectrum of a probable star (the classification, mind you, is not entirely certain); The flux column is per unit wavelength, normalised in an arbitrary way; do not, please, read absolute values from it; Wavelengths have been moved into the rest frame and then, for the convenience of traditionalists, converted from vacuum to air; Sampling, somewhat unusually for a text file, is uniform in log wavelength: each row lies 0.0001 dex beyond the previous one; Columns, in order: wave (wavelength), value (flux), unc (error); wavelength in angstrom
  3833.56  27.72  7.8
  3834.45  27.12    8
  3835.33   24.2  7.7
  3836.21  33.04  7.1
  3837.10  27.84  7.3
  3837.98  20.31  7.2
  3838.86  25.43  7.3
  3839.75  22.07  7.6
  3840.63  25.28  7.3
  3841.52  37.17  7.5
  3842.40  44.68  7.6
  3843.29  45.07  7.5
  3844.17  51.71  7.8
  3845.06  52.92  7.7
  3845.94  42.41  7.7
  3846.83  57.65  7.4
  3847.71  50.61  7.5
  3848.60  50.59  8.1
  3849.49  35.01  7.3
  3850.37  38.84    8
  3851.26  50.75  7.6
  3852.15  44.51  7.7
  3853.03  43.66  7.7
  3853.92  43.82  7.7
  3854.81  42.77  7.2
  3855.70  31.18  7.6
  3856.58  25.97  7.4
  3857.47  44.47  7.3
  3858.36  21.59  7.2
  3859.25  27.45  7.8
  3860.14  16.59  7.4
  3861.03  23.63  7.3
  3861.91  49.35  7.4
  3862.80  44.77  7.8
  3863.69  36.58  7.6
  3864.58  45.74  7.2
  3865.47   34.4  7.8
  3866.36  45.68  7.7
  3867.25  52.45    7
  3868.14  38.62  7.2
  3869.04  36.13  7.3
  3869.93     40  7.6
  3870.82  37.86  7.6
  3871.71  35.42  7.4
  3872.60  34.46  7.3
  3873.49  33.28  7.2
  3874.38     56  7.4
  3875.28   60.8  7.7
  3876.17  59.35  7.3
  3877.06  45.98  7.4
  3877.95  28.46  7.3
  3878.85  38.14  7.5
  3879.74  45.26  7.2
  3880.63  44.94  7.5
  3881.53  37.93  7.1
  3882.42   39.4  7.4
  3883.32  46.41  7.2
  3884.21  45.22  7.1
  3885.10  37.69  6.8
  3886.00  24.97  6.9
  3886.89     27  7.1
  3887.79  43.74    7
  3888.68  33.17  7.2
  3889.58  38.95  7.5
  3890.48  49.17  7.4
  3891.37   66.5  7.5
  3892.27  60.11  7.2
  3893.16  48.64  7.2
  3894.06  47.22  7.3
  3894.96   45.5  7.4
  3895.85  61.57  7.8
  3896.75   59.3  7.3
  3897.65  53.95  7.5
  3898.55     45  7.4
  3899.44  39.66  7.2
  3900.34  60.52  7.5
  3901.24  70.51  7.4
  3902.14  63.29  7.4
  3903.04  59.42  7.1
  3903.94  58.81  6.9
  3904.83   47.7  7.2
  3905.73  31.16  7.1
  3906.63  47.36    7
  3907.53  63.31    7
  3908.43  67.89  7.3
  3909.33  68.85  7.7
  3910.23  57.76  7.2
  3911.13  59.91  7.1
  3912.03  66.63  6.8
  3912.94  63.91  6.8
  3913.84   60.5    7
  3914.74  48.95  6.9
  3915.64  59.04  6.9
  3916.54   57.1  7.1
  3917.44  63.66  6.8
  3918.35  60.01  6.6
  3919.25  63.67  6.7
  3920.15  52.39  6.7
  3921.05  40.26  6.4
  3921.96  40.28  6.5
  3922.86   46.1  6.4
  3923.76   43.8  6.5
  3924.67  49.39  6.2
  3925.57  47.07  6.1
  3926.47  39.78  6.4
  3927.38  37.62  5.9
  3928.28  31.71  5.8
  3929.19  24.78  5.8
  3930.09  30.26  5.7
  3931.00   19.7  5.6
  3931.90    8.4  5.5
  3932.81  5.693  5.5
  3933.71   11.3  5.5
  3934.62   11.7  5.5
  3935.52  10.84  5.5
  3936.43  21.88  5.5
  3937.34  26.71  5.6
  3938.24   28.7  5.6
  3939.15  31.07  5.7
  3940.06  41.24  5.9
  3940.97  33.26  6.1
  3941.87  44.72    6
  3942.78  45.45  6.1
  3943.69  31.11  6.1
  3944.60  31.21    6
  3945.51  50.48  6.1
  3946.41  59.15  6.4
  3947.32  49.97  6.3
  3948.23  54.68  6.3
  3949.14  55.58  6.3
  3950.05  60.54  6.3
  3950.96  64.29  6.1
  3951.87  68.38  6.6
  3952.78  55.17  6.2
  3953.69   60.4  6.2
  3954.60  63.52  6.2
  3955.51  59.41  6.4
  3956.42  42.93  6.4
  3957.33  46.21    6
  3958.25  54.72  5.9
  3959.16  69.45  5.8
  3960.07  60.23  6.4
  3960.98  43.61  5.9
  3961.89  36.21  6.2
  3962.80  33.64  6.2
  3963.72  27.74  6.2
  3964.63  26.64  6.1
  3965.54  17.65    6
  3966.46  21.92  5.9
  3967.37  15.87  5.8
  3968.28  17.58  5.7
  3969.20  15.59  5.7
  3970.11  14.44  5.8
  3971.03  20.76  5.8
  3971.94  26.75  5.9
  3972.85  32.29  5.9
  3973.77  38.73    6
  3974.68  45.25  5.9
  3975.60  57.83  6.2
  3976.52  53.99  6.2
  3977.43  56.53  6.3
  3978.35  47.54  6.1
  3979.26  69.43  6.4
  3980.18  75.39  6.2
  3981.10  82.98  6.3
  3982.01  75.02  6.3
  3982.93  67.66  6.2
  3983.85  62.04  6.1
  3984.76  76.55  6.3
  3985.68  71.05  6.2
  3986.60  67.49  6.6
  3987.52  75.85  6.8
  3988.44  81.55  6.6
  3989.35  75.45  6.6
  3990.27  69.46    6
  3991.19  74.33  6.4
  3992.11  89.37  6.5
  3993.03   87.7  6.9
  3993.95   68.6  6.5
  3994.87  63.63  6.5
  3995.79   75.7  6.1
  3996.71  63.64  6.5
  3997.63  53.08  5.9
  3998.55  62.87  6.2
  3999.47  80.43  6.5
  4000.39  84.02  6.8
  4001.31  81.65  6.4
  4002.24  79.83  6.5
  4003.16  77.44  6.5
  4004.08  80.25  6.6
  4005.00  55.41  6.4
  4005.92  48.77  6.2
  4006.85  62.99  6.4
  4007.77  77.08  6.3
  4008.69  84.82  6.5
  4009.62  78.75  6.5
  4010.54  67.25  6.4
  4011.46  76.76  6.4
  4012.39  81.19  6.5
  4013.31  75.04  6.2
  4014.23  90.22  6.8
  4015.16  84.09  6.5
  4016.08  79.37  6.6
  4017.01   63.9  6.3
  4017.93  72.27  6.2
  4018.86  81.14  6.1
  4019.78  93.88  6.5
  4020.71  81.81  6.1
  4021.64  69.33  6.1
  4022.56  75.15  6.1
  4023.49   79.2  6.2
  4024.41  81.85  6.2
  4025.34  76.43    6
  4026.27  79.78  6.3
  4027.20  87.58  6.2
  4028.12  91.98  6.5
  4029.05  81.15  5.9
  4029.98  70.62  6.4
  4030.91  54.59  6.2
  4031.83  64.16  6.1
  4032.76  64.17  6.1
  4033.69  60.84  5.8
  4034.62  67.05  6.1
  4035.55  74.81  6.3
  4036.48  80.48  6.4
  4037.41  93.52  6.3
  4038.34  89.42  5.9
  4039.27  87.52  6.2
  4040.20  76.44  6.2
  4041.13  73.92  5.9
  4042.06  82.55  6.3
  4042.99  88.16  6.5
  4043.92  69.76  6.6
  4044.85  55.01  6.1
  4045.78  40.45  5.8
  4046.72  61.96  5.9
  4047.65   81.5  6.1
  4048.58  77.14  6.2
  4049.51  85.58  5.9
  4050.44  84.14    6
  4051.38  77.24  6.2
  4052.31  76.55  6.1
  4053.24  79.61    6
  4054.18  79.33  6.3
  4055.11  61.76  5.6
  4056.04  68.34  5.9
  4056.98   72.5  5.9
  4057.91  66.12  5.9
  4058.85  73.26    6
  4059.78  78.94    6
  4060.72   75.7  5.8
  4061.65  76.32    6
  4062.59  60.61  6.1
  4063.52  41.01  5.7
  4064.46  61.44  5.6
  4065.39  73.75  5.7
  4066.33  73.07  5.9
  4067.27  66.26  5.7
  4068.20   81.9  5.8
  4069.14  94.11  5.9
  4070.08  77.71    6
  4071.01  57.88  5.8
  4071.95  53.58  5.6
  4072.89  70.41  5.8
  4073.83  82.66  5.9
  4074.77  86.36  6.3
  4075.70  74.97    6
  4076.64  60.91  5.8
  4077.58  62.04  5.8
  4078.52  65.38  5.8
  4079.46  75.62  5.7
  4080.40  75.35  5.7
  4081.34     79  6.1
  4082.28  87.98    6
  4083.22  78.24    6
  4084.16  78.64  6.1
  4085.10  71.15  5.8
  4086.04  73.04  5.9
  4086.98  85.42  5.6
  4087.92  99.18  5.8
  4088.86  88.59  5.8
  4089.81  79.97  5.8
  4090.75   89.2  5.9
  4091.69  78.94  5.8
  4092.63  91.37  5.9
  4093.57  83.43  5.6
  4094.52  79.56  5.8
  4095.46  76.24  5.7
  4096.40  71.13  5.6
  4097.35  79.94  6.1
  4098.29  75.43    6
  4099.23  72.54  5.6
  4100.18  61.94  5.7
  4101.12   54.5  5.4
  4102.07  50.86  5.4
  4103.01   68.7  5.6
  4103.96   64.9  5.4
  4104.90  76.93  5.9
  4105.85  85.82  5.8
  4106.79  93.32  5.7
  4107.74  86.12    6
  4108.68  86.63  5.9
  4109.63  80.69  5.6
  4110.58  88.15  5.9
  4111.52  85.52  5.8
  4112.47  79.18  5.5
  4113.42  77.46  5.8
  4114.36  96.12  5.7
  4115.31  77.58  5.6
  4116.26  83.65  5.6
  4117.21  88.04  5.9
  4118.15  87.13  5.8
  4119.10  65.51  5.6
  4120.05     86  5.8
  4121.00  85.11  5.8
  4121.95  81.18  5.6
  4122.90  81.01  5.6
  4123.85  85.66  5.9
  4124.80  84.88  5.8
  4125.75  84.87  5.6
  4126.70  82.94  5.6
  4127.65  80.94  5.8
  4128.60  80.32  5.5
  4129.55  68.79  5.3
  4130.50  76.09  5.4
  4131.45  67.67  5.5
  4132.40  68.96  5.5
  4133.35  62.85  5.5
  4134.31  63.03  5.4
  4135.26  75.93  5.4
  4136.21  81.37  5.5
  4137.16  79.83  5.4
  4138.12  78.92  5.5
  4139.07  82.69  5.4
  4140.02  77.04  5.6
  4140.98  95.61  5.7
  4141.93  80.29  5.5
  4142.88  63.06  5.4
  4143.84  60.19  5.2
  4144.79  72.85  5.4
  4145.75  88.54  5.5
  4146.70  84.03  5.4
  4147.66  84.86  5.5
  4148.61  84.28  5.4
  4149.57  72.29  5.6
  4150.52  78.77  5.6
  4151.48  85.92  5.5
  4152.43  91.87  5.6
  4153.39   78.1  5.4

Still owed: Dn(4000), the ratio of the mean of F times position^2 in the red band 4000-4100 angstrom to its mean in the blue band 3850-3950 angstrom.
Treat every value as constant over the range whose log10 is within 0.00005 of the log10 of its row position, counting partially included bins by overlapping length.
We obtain 1.9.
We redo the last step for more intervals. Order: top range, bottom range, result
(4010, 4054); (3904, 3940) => 1.91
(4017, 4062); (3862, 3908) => 1.77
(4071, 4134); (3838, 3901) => 2.07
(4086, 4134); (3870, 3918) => 1.77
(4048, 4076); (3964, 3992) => 1.47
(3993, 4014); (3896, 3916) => 1.33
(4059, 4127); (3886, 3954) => 1.82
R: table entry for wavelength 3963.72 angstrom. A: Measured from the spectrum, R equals 27.74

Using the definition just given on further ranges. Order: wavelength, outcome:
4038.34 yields 89.42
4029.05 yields 81.15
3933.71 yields 11.3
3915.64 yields 59.04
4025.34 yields 76.43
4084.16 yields 78.64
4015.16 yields 84.09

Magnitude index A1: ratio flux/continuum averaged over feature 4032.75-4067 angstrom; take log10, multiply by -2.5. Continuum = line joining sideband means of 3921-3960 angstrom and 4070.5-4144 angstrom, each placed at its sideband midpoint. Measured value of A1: -0.127 mag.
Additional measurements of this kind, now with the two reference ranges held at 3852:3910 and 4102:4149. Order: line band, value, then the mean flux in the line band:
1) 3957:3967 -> 0.38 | 39.5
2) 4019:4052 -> -0.15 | 76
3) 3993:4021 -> -0.19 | 74.4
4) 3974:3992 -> -0.15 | 67.7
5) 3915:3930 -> 0.08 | 46.9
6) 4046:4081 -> -0.02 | 72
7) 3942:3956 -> 0.01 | 53.7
